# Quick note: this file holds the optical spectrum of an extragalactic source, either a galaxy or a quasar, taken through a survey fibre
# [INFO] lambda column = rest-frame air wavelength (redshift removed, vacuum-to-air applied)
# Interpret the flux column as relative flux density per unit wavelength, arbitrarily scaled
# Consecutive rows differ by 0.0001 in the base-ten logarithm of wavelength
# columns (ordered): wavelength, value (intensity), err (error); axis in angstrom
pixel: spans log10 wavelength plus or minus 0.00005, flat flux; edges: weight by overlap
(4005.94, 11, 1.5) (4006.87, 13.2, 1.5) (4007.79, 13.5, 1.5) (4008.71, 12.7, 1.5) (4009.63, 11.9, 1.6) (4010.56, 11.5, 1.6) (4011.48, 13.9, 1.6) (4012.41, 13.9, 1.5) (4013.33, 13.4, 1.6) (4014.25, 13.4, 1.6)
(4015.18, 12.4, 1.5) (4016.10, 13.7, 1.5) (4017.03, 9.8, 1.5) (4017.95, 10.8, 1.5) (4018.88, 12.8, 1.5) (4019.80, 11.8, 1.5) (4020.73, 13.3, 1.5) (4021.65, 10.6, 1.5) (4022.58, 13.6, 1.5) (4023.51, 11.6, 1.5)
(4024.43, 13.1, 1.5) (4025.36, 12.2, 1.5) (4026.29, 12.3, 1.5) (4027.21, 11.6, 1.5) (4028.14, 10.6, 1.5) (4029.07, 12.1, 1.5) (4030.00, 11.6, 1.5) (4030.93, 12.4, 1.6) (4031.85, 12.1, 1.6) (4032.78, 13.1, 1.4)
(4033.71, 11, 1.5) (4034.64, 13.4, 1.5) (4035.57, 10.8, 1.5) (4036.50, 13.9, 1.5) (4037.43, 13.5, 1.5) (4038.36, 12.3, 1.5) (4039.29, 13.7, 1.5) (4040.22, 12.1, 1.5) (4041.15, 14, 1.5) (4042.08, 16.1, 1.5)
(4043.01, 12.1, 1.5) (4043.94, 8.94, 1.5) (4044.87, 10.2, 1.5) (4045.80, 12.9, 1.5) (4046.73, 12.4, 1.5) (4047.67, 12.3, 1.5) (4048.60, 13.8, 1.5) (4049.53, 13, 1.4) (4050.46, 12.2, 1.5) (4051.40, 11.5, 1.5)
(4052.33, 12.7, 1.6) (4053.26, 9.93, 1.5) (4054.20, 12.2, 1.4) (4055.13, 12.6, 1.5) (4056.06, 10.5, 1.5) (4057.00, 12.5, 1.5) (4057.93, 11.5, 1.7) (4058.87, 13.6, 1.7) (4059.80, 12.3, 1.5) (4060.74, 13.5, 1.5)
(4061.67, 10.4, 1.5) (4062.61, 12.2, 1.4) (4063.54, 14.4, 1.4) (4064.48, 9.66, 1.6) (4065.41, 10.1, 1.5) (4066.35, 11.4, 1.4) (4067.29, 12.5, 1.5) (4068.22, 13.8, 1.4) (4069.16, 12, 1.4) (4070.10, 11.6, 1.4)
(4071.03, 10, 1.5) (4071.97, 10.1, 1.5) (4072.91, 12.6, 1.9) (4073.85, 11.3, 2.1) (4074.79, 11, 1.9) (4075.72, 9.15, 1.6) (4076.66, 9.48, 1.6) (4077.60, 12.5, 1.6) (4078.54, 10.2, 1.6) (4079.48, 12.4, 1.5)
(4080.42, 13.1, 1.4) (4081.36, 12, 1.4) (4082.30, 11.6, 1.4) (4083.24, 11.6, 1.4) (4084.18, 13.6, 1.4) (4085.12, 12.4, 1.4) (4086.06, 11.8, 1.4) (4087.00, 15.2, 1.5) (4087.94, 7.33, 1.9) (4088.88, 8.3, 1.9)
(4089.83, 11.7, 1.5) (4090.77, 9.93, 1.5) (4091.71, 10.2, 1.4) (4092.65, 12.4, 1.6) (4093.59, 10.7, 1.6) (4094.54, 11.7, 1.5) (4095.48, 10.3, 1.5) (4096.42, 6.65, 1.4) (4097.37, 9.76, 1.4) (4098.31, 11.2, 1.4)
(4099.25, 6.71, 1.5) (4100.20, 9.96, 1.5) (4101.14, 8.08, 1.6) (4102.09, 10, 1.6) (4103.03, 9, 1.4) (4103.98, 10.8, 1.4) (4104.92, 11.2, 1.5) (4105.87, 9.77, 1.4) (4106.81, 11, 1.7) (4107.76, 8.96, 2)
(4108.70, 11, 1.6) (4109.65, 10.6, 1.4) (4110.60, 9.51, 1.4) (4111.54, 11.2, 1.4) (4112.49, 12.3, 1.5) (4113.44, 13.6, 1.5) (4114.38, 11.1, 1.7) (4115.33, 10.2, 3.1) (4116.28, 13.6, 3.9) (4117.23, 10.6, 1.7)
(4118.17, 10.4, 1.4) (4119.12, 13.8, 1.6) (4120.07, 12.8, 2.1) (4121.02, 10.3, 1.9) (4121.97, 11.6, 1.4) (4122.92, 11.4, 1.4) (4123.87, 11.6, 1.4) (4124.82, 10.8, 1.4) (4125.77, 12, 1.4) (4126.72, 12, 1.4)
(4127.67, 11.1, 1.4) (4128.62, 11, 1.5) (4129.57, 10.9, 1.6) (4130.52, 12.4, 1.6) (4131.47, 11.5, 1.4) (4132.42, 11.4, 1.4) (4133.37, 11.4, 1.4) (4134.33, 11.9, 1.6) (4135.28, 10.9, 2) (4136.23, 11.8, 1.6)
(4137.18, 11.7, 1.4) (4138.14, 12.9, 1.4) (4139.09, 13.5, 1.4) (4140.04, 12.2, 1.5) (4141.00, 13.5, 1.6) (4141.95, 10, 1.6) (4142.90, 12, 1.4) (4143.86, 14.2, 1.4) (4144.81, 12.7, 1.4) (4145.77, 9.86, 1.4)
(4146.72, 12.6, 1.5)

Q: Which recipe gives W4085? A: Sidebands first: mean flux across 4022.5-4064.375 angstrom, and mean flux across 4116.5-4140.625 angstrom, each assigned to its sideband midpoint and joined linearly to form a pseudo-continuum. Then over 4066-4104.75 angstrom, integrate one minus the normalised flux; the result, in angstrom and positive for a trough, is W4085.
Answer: 3.6 angstrom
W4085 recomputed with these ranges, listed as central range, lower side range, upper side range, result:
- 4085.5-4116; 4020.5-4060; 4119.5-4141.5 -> 3.91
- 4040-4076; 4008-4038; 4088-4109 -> -2.30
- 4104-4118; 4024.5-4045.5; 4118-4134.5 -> 0.81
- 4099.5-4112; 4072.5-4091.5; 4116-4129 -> 1.61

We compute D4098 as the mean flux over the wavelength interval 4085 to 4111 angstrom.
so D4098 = 10.2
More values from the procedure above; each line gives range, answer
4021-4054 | 12.3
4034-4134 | 11.5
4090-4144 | 11.1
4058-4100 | 11.2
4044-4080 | 11.7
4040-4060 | 12.2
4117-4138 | 11.5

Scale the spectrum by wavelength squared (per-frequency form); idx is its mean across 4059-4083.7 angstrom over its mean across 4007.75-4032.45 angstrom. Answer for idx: 1.0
